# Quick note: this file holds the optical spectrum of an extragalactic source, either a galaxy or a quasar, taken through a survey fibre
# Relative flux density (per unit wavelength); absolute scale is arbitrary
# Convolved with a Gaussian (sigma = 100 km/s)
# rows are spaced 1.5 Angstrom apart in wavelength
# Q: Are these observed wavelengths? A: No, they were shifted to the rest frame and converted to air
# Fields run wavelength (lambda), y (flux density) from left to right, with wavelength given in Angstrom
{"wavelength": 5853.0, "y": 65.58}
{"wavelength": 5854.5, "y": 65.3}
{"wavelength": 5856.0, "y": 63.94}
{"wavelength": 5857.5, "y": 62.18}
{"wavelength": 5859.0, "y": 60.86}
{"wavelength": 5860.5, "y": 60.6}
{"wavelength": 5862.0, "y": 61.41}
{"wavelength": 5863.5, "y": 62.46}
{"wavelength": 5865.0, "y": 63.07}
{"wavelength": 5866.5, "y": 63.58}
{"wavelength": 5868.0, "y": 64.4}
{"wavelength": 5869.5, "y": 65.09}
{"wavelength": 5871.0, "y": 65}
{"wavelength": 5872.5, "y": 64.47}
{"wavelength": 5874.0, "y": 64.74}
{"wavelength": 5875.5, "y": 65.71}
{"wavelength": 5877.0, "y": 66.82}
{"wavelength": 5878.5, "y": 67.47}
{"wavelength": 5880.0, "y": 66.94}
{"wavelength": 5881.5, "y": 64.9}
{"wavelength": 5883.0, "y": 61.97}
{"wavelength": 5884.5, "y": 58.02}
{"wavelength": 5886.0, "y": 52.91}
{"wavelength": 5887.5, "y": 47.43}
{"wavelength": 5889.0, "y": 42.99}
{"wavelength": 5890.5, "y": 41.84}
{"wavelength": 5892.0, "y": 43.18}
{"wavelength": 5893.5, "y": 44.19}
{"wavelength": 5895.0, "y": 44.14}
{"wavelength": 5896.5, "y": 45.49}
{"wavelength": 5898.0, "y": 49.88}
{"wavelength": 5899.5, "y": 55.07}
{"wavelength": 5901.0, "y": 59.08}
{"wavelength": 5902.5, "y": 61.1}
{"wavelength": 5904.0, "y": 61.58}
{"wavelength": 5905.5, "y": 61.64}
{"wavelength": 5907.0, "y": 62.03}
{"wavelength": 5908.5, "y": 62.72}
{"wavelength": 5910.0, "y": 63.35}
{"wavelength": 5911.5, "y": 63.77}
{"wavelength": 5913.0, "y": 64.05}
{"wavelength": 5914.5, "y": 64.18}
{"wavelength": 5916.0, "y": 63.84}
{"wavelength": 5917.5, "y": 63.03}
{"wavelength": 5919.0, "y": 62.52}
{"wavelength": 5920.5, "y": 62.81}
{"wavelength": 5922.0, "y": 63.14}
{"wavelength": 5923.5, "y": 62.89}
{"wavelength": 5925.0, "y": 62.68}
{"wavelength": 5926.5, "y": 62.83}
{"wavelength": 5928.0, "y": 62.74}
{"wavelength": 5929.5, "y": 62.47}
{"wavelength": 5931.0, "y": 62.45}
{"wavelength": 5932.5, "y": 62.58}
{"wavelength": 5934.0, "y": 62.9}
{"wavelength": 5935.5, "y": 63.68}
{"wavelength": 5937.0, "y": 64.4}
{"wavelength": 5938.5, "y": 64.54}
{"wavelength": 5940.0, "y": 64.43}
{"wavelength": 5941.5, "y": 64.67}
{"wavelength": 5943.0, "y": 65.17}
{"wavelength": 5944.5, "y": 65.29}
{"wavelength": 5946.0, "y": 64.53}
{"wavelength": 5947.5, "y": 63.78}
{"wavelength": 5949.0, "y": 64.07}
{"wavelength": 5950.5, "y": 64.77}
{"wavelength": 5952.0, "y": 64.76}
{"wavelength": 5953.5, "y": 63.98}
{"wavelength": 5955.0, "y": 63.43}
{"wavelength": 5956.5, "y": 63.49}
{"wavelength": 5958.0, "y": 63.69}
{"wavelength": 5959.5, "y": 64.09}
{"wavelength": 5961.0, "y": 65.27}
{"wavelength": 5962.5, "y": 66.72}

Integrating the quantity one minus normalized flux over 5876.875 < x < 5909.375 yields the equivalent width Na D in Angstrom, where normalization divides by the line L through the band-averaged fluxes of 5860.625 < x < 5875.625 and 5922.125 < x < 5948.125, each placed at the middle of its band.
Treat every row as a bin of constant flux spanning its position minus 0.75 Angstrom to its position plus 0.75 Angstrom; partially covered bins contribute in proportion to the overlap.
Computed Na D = 4.3 Angstrom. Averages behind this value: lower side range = 63.8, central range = 55.3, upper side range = 63.6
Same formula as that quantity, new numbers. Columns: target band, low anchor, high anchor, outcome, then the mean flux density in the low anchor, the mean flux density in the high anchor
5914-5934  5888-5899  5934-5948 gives -2.0 Angstrom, 44.8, 64.4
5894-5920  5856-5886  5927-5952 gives 1.8 Angstrom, 63.4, 63.9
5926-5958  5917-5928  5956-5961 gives -0.2 Angstrom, 62.8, 64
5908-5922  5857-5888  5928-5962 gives 0.0 Angstrom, 62.5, 64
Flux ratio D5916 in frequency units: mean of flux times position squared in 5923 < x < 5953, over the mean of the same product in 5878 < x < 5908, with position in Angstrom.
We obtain 1.2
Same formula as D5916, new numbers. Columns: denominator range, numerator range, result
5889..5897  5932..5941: 1.48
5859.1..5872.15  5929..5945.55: 1.04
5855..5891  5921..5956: 1.07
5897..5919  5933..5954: 1.07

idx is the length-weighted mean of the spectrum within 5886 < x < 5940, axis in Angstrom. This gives 58.5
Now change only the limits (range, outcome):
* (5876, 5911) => 56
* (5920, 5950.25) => 63.6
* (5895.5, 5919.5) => 60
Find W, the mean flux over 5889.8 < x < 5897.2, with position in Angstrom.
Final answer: 43.8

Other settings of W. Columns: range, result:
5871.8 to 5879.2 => 65.8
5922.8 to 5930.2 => 62.7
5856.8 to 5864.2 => 61.5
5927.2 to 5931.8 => 62.6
